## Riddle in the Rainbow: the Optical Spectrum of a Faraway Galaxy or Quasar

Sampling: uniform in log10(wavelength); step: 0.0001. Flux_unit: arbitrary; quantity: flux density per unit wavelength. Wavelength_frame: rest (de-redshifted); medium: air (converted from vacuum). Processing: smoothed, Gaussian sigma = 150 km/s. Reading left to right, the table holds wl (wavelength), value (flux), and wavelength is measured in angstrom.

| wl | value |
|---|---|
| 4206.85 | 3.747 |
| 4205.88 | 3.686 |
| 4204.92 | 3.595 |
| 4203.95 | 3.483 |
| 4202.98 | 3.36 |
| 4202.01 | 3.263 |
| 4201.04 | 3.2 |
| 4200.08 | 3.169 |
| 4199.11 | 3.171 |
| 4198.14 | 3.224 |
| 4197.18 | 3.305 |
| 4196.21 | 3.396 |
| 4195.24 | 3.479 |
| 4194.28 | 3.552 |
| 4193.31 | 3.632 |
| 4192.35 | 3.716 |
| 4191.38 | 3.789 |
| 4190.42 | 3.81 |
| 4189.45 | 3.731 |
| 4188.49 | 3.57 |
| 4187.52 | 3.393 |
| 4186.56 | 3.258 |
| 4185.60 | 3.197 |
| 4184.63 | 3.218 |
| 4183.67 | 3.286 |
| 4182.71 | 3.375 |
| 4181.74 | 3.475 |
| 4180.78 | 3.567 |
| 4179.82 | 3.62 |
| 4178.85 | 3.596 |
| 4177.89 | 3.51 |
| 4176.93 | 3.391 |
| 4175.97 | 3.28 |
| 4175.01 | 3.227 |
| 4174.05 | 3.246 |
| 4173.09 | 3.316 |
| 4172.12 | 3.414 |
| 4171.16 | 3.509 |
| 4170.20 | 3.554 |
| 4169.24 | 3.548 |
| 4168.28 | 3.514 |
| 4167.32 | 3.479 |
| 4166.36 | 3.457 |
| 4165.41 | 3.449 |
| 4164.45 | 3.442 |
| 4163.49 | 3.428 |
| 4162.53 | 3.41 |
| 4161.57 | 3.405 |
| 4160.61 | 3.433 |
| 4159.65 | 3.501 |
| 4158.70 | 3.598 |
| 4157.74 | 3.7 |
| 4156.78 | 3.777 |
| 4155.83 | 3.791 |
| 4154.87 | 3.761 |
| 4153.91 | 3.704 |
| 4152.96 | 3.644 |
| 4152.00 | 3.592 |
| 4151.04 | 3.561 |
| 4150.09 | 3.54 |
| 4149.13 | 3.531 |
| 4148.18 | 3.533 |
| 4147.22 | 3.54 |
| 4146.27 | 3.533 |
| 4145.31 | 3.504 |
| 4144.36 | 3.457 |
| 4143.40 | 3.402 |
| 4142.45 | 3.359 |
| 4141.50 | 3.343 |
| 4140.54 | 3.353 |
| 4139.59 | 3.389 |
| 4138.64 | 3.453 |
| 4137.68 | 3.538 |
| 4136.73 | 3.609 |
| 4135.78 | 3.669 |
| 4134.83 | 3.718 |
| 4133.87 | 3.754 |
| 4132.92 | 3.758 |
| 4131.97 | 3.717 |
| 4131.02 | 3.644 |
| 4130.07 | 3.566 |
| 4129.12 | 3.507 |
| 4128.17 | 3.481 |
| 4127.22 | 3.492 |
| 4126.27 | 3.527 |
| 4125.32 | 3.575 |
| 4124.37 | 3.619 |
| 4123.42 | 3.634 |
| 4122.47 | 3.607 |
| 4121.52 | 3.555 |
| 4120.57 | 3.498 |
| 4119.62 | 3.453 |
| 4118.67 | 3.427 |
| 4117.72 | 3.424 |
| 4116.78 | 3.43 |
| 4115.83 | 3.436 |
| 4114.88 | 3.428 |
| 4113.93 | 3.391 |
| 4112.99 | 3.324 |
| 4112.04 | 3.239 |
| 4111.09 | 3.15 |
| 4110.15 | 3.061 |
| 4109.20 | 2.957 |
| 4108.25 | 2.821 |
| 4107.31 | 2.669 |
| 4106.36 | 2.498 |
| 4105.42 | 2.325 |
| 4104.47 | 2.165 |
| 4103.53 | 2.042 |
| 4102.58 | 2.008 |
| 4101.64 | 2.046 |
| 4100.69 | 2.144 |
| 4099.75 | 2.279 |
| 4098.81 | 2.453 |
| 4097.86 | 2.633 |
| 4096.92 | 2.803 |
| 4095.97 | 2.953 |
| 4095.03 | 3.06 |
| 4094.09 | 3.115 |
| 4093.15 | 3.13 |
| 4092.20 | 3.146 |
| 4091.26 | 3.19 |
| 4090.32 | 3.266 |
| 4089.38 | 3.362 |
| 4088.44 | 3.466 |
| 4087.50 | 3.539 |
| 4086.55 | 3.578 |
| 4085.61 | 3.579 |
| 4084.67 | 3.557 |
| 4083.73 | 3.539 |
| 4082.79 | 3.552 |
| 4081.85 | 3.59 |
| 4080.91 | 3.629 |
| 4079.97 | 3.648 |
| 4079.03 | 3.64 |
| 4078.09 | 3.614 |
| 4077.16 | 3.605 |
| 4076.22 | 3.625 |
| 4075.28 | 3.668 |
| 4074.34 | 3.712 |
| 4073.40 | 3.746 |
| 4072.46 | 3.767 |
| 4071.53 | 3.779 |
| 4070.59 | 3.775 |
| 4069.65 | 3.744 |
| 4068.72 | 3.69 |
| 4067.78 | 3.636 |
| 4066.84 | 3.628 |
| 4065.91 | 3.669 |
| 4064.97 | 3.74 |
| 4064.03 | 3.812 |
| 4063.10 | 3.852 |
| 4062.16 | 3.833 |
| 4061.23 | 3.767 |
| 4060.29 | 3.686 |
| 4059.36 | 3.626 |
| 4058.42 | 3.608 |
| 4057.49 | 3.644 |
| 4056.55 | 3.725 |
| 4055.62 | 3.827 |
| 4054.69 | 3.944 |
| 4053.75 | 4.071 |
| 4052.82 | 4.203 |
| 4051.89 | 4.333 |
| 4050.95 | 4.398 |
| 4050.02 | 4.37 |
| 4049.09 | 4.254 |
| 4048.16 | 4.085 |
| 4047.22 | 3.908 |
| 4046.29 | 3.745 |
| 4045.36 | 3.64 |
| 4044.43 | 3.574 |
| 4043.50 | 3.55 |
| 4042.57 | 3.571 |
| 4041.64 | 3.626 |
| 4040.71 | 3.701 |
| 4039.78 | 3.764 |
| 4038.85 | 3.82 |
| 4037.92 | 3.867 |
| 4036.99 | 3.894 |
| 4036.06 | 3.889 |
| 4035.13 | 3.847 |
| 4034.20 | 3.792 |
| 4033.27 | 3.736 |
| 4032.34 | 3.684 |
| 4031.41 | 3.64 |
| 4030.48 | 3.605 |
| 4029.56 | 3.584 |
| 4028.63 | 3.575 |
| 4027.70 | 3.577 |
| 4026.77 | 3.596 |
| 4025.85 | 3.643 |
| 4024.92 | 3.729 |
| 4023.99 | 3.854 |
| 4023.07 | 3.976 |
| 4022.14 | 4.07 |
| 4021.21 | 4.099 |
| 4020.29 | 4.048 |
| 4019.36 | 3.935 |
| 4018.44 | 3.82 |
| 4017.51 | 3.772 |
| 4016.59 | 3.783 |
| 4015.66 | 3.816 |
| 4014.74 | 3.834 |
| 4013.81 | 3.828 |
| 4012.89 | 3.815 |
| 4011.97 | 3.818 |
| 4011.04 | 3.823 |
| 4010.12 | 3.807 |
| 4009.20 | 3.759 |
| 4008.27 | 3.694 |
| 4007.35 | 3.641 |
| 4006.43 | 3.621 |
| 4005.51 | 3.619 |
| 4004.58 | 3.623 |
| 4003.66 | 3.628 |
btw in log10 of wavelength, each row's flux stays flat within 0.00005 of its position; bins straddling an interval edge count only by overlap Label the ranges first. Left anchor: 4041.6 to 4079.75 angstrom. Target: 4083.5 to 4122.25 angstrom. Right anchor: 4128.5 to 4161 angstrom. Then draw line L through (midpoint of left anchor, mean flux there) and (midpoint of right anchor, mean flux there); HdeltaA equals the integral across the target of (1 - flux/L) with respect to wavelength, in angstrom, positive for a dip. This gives 6.9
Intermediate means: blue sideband 3.8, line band 3.03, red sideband 3.57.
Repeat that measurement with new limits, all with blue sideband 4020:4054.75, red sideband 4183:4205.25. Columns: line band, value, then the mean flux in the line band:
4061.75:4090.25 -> 0.7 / 3.65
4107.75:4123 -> 1.3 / 3.32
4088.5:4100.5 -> 2.4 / 2.95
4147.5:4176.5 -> 0.0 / 3.51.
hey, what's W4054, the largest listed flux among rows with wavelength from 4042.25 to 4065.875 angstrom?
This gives 4.398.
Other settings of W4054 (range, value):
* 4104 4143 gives 3.758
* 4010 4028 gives 4.099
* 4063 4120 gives 3.852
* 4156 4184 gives 3.777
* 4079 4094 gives 3.648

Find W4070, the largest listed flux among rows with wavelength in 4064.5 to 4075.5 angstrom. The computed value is 3.779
